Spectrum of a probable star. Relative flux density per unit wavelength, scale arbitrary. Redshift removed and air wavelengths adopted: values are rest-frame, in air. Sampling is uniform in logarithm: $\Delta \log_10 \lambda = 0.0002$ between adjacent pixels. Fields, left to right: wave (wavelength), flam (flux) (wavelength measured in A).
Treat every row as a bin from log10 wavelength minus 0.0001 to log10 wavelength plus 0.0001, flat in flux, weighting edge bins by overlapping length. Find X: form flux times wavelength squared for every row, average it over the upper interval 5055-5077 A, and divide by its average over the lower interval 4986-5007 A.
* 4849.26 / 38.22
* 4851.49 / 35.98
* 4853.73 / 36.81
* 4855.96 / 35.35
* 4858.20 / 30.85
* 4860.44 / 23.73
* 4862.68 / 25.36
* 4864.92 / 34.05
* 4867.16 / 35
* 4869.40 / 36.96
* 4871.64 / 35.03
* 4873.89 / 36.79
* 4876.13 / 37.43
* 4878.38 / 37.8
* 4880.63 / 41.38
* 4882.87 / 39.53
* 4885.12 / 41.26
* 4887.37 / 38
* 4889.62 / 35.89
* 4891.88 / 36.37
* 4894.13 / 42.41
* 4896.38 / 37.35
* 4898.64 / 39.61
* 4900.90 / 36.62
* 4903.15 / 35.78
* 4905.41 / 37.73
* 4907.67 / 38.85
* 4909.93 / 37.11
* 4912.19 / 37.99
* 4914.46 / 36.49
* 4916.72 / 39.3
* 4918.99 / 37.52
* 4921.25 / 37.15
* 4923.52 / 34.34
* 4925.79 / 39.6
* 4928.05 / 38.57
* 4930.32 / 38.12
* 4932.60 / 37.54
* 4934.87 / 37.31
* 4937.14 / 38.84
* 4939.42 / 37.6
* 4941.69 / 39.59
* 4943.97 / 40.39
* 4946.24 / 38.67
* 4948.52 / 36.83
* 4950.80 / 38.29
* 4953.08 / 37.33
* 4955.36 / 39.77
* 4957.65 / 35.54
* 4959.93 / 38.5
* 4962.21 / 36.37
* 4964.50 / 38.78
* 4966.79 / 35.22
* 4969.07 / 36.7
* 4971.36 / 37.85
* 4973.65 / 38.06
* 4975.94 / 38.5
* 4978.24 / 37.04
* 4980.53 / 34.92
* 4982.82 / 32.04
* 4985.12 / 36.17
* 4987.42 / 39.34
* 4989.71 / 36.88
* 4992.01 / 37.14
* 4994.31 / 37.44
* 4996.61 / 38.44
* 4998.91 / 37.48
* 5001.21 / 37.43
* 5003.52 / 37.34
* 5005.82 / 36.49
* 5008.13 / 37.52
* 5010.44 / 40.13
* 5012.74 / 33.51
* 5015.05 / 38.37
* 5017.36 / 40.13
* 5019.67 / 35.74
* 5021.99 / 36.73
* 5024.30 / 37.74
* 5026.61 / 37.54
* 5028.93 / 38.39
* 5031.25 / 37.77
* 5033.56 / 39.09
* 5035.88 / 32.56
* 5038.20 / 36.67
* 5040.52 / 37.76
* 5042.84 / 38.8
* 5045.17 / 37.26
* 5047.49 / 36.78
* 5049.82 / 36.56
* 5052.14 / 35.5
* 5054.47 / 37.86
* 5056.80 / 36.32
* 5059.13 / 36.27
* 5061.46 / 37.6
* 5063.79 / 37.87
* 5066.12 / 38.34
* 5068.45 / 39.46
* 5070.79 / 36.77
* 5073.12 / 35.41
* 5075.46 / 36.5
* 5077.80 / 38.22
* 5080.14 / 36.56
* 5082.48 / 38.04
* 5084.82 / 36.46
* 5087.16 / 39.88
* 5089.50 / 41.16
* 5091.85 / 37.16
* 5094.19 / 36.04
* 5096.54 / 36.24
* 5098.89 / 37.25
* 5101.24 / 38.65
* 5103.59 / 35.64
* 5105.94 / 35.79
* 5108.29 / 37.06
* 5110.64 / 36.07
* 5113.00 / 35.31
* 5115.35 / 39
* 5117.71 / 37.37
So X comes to 1.02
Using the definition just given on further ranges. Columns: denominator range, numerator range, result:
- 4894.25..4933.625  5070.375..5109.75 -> 1.06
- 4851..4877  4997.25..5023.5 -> 1.18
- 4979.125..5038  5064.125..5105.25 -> 1.04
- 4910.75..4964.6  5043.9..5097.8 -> 1.04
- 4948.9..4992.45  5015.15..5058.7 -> 1.03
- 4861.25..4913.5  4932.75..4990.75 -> 1.04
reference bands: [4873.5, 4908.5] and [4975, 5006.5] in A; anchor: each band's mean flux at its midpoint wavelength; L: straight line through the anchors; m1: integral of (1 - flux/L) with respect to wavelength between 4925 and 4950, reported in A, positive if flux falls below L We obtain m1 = -0.5 A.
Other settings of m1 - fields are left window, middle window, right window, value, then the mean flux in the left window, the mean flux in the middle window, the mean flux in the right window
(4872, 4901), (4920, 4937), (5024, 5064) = 0.22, 38.5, 37.6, 37.1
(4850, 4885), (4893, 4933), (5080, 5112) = -2.72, 35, 37.9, 37.3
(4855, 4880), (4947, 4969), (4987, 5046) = -0.89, 33.6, 37.4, 37.4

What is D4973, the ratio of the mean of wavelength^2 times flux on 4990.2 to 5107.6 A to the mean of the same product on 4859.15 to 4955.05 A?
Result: 1.1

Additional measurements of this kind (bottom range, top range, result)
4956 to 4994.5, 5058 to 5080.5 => 1.05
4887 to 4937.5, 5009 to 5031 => 1.04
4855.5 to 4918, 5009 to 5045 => 1.09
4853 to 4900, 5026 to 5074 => 1.11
